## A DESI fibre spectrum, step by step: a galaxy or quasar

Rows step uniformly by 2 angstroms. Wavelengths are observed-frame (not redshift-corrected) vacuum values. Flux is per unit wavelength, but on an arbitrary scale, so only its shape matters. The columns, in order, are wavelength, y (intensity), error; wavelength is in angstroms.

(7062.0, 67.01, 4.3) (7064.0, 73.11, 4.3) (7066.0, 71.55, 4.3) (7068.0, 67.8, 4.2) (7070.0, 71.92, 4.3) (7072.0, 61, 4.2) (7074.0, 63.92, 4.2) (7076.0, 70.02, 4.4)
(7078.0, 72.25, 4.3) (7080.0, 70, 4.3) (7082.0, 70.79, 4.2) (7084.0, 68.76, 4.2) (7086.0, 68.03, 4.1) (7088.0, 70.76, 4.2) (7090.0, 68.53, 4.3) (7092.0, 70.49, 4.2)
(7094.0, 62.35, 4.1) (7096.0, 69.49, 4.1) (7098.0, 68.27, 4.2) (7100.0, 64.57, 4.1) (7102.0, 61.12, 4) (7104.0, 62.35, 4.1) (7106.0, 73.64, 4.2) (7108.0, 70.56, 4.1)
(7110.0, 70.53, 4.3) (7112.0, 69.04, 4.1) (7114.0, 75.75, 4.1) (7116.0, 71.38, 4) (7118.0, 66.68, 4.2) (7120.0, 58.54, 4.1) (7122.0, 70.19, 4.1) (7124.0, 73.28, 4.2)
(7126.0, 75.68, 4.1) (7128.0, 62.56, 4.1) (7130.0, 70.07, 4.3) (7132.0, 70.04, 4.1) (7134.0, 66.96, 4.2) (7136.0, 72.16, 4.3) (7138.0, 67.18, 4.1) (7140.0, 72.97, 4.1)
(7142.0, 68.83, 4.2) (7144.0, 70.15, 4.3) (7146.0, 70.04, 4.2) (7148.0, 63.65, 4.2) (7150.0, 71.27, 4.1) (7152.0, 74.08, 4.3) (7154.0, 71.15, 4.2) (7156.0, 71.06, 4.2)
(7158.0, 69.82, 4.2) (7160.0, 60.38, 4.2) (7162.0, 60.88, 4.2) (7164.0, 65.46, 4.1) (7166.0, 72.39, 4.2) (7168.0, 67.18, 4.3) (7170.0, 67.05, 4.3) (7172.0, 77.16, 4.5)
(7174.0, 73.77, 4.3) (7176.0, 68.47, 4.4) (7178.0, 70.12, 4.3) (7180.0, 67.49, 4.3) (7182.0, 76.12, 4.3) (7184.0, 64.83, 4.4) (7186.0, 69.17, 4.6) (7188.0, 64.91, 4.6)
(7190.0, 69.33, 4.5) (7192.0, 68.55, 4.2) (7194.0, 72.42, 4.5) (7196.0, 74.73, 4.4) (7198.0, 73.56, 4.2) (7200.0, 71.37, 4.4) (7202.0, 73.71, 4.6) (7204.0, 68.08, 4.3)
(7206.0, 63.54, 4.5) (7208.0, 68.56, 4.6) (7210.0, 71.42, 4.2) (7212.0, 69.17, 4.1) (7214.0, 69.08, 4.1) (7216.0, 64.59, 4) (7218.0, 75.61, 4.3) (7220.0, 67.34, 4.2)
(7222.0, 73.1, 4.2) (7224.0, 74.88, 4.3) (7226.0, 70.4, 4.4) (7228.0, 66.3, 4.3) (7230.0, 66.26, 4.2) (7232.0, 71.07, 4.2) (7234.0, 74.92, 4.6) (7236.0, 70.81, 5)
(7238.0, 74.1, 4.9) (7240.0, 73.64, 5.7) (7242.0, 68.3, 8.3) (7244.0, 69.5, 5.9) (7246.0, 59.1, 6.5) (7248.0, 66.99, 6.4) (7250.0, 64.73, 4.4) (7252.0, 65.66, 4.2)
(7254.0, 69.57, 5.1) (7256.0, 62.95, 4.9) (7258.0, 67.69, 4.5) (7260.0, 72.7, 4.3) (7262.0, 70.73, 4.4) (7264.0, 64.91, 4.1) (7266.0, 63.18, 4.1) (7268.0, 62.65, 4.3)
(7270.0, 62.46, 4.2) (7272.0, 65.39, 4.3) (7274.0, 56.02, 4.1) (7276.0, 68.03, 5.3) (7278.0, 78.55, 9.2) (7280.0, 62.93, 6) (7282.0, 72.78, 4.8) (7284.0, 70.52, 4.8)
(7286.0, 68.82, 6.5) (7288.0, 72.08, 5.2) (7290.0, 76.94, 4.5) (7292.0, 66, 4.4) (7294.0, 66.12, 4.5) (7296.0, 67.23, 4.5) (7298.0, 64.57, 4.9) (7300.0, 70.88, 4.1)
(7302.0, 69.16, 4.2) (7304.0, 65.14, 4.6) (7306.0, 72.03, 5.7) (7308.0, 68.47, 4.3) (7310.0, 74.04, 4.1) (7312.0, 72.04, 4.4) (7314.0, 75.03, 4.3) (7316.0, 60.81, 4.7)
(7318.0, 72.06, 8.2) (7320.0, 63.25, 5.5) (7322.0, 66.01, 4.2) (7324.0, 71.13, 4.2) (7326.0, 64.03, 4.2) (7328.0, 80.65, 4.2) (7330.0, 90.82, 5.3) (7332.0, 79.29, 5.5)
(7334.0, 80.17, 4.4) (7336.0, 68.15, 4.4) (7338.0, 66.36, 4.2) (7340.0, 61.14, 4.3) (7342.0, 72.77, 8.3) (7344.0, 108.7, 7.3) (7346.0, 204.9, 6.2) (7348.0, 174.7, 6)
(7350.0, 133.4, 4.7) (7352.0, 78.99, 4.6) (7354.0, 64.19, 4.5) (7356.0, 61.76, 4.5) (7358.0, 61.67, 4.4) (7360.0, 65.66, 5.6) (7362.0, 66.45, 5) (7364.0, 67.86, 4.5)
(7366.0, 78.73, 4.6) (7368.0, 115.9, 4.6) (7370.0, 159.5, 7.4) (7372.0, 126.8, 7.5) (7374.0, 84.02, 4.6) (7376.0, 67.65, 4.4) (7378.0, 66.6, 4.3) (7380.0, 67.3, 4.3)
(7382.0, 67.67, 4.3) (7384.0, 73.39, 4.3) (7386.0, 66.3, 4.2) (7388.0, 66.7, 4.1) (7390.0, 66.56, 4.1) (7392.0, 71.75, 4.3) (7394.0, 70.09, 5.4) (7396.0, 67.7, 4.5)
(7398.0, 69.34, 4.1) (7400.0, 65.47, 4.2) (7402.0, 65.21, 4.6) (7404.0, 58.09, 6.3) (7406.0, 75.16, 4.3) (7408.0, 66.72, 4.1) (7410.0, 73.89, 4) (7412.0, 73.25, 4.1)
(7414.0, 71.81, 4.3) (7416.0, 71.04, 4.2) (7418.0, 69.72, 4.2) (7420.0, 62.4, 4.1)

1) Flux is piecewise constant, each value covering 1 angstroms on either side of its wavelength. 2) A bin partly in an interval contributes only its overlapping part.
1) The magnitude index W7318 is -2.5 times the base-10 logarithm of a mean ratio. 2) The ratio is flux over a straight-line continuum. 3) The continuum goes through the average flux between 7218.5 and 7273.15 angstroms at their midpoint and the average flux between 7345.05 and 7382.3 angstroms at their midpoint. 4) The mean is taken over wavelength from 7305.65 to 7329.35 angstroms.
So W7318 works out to 0.21 mag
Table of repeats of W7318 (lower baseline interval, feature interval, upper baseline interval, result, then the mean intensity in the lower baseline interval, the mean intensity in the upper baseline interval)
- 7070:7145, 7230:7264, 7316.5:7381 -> 0.15 mag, 68.7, 87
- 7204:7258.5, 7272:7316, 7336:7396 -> 0.12 mag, 68.9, 86.8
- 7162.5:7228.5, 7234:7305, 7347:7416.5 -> 0.09 mag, 70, 79.5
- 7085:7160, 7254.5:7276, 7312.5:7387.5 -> 0.21 mag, 68.9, 84.5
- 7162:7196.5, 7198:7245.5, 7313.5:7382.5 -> 0.05 mag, 69.6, 85.8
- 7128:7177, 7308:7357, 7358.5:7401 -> -0.11 mag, 69.1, 78.4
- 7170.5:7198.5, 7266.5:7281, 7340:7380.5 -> 0.27 mag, 70.6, 95.9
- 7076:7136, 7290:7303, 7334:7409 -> 0.16 mag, 68.8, 83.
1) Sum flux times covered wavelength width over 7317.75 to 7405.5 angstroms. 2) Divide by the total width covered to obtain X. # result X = 81.8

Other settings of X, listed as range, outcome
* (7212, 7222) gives 69.6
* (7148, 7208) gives 69.5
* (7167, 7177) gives 70.7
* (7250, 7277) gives 65.5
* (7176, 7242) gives 70.2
